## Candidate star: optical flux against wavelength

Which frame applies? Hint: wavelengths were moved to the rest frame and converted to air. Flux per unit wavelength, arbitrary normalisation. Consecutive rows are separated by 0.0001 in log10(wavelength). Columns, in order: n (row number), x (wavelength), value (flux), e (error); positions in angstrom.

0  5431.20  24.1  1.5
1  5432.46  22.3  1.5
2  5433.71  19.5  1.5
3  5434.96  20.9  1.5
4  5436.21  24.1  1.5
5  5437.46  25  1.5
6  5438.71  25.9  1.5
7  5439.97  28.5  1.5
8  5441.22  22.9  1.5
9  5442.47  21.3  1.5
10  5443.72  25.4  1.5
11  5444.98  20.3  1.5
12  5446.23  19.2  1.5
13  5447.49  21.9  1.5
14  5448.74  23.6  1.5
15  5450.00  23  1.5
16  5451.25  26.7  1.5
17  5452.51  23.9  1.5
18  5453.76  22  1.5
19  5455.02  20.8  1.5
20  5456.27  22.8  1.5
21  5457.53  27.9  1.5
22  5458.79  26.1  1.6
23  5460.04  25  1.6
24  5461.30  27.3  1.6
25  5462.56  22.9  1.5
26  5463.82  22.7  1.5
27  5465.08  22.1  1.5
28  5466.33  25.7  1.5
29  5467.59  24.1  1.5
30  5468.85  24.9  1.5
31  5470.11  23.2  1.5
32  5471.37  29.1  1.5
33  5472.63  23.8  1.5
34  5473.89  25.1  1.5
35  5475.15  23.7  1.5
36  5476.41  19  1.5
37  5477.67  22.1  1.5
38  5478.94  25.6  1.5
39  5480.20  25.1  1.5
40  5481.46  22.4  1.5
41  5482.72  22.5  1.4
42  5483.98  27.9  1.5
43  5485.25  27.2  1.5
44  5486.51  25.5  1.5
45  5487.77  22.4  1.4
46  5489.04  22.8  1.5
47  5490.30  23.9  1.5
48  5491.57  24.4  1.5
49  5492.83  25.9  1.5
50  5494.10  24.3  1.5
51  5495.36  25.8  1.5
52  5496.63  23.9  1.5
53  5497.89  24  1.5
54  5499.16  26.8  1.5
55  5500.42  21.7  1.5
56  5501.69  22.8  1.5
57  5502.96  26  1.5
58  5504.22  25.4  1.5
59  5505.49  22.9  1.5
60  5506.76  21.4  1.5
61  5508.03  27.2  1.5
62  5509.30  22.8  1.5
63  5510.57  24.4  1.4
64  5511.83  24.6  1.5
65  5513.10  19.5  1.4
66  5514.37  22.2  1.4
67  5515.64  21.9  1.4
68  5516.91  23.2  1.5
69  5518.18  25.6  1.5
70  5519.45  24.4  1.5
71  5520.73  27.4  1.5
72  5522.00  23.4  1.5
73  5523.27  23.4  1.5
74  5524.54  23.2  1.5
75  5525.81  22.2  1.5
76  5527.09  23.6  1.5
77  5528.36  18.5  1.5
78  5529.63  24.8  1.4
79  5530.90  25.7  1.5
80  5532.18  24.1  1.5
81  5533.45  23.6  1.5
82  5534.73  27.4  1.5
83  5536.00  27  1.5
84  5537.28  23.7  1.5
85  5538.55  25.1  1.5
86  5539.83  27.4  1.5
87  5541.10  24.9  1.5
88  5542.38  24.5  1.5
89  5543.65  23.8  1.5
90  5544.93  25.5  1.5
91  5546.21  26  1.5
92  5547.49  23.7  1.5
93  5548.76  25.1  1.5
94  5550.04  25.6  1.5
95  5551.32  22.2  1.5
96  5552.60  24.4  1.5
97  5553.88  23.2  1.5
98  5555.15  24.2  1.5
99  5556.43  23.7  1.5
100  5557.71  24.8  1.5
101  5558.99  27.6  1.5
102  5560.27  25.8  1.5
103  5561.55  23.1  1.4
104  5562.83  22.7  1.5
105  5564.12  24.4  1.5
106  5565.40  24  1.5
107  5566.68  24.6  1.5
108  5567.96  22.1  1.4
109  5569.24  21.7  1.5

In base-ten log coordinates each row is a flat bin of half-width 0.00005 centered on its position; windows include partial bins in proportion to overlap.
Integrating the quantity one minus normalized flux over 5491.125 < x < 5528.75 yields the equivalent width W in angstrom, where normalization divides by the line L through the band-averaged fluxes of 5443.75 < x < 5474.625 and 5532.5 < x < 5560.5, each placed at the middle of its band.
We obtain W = 1.1 angstrom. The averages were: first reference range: 23.9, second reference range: 24.9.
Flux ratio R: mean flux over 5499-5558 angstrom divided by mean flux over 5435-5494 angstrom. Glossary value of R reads 1.00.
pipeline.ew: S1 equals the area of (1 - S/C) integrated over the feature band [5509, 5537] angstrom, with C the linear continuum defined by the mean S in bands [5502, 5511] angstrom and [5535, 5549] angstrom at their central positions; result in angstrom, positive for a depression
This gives 1.04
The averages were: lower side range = 24.2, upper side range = 25.2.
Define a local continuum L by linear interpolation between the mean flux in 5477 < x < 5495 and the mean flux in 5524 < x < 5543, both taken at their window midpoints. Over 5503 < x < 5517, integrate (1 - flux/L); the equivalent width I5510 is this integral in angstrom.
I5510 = 0.61 angstrom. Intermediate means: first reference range 24.4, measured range 23.4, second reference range 24.4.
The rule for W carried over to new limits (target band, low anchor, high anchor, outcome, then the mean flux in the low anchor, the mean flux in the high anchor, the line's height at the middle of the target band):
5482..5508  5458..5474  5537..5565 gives 0.31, 24.8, 24.6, 24.7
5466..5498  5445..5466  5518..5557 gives -0.74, 23.6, 24.4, 23.8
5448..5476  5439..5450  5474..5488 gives -1.01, 23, 24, 23.5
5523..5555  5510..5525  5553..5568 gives -0.55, 23.6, 24.3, 23.9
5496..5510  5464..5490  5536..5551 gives 0.25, 24.2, 25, 24.5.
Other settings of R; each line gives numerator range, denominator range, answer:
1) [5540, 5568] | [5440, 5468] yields 1.03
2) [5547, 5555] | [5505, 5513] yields 1.02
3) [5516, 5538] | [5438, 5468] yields 1.01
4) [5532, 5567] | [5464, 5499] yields 1.02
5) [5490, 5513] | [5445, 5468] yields 1.02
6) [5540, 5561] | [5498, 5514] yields 1.04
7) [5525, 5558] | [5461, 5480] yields 1.01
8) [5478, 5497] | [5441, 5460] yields 1.06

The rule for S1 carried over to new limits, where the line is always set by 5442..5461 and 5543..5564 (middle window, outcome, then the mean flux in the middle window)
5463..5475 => -0.44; 24.5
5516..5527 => 0.05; 24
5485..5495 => -0.28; 24.5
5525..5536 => 0.14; 23.9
